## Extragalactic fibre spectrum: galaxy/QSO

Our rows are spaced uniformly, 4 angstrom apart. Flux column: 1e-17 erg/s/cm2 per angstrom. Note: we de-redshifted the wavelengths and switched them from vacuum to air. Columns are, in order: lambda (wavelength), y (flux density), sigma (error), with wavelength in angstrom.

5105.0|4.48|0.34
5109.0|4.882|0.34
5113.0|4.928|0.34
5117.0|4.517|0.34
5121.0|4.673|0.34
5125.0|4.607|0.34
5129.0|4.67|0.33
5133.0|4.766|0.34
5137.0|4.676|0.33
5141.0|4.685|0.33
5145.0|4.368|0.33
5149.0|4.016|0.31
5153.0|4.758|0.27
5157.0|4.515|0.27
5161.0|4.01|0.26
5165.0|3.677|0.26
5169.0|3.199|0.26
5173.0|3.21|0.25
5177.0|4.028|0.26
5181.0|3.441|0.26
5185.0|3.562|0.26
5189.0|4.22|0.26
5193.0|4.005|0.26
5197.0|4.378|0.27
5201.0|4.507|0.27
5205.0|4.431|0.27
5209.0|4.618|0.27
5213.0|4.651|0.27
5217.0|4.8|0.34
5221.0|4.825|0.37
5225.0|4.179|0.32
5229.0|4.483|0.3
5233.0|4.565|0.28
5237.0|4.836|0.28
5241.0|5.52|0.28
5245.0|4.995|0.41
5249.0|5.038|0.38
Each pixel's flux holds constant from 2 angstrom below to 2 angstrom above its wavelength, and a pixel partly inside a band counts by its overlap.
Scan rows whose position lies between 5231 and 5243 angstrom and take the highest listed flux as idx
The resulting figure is 5.52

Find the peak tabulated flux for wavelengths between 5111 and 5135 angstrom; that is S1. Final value 4.928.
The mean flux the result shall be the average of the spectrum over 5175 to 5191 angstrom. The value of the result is 3.81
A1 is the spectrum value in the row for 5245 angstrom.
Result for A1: 4.995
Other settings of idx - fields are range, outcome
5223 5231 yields 4.483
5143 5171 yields 4.758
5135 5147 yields 4.685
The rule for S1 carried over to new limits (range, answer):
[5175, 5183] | 4.028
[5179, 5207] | 4.507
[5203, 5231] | 4.825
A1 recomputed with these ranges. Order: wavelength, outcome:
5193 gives 4.005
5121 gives 4.673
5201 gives 4.507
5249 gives 5.038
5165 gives 3.677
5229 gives 4.483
